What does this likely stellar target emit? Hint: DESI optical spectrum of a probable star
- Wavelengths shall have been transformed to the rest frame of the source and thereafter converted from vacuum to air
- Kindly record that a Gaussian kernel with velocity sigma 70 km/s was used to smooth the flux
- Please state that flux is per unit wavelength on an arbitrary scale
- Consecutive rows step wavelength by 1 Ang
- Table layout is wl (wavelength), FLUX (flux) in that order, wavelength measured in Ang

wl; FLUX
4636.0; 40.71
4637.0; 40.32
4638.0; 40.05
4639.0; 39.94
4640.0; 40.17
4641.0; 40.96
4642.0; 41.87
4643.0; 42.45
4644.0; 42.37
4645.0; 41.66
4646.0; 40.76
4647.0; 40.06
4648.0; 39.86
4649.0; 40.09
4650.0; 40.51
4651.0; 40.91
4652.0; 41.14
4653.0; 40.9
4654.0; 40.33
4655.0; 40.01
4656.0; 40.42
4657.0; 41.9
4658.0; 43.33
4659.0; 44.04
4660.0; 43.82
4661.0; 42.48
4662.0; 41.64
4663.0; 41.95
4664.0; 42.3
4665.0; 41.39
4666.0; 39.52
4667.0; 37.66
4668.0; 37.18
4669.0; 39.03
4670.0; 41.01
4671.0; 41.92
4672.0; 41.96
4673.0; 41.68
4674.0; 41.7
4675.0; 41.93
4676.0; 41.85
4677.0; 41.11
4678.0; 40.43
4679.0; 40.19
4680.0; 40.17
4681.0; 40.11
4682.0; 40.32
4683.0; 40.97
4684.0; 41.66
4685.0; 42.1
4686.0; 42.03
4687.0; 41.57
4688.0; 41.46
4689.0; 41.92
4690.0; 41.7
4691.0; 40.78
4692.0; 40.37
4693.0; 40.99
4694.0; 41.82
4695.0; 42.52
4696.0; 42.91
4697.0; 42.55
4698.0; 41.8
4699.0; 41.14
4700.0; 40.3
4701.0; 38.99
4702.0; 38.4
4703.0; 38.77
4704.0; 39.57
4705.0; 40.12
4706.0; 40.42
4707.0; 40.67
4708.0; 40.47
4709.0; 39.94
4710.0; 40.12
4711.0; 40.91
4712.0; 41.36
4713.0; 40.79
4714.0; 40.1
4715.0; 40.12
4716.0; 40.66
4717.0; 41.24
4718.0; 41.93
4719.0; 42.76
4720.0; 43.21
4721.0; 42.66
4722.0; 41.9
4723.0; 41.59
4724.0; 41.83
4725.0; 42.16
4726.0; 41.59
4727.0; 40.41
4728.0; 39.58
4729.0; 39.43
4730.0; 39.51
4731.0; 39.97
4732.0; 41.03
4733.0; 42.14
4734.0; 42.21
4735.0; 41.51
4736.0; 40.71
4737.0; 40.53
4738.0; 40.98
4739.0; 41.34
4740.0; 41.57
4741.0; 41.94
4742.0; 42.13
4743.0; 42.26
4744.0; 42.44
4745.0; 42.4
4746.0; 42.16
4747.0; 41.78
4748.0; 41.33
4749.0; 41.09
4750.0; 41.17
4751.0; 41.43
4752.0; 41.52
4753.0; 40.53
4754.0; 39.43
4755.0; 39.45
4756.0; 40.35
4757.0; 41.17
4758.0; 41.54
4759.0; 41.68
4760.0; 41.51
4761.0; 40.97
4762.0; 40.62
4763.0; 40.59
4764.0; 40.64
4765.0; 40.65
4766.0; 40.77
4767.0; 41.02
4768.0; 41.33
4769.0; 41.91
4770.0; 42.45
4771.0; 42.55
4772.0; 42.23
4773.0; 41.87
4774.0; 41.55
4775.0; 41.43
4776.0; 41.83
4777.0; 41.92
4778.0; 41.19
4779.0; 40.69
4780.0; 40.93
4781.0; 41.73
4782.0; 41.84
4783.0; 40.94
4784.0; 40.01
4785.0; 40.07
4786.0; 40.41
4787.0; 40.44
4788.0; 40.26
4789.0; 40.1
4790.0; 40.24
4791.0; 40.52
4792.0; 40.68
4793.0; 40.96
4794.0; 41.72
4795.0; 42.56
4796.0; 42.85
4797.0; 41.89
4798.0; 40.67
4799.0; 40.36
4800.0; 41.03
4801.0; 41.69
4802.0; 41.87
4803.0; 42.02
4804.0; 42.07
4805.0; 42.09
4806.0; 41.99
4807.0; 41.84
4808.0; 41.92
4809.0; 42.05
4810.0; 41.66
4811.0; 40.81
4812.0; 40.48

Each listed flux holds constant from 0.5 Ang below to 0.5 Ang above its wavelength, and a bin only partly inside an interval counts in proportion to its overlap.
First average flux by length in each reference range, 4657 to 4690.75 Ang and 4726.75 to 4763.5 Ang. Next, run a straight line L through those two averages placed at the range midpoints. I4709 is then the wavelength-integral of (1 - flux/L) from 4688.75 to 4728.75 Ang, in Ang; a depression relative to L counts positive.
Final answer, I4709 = 0.17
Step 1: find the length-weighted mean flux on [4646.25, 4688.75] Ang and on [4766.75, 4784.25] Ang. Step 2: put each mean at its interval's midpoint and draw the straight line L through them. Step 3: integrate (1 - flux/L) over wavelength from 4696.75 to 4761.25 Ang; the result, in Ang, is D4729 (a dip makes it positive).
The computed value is 0.49 Ang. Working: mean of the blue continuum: 41.1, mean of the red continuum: 41.6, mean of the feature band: 41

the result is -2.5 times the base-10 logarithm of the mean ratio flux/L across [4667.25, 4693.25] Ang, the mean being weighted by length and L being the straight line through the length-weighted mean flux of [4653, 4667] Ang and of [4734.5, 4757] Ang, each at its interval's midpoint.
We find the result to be 0.01 mag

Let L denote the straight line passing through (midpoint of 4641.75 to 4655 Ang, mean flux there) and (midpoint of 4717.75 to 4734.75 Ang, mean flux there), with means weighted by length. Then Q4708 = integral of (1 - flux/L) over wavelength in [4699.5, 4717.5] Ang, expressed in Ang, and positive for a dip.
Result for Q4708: 0.5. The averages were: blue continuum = 40.9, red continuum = 41.4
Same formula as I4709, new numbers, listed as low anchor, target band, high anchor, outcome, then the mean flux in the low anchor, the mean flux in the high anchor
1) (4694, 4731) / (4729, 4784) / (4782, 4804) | -0.4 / 40.9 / 41.1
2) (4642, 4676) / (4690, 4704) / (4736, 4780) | 0.1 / 41.2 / 41.3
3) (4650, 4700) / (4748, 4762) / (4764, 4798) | 0.1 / 41.3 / 41.2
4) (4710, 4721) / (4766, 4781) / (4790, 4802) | -0.1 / 41.3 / 41.3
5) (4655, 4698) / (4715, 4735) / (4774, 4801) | -0.1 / 41.3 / 41.1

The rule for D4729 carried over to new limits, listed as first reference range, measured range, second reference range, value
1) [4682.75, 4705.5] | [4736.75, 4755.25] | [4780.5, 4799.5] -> -0.17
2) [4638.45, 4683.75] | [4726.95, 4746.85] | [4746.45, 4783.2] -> -0.03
